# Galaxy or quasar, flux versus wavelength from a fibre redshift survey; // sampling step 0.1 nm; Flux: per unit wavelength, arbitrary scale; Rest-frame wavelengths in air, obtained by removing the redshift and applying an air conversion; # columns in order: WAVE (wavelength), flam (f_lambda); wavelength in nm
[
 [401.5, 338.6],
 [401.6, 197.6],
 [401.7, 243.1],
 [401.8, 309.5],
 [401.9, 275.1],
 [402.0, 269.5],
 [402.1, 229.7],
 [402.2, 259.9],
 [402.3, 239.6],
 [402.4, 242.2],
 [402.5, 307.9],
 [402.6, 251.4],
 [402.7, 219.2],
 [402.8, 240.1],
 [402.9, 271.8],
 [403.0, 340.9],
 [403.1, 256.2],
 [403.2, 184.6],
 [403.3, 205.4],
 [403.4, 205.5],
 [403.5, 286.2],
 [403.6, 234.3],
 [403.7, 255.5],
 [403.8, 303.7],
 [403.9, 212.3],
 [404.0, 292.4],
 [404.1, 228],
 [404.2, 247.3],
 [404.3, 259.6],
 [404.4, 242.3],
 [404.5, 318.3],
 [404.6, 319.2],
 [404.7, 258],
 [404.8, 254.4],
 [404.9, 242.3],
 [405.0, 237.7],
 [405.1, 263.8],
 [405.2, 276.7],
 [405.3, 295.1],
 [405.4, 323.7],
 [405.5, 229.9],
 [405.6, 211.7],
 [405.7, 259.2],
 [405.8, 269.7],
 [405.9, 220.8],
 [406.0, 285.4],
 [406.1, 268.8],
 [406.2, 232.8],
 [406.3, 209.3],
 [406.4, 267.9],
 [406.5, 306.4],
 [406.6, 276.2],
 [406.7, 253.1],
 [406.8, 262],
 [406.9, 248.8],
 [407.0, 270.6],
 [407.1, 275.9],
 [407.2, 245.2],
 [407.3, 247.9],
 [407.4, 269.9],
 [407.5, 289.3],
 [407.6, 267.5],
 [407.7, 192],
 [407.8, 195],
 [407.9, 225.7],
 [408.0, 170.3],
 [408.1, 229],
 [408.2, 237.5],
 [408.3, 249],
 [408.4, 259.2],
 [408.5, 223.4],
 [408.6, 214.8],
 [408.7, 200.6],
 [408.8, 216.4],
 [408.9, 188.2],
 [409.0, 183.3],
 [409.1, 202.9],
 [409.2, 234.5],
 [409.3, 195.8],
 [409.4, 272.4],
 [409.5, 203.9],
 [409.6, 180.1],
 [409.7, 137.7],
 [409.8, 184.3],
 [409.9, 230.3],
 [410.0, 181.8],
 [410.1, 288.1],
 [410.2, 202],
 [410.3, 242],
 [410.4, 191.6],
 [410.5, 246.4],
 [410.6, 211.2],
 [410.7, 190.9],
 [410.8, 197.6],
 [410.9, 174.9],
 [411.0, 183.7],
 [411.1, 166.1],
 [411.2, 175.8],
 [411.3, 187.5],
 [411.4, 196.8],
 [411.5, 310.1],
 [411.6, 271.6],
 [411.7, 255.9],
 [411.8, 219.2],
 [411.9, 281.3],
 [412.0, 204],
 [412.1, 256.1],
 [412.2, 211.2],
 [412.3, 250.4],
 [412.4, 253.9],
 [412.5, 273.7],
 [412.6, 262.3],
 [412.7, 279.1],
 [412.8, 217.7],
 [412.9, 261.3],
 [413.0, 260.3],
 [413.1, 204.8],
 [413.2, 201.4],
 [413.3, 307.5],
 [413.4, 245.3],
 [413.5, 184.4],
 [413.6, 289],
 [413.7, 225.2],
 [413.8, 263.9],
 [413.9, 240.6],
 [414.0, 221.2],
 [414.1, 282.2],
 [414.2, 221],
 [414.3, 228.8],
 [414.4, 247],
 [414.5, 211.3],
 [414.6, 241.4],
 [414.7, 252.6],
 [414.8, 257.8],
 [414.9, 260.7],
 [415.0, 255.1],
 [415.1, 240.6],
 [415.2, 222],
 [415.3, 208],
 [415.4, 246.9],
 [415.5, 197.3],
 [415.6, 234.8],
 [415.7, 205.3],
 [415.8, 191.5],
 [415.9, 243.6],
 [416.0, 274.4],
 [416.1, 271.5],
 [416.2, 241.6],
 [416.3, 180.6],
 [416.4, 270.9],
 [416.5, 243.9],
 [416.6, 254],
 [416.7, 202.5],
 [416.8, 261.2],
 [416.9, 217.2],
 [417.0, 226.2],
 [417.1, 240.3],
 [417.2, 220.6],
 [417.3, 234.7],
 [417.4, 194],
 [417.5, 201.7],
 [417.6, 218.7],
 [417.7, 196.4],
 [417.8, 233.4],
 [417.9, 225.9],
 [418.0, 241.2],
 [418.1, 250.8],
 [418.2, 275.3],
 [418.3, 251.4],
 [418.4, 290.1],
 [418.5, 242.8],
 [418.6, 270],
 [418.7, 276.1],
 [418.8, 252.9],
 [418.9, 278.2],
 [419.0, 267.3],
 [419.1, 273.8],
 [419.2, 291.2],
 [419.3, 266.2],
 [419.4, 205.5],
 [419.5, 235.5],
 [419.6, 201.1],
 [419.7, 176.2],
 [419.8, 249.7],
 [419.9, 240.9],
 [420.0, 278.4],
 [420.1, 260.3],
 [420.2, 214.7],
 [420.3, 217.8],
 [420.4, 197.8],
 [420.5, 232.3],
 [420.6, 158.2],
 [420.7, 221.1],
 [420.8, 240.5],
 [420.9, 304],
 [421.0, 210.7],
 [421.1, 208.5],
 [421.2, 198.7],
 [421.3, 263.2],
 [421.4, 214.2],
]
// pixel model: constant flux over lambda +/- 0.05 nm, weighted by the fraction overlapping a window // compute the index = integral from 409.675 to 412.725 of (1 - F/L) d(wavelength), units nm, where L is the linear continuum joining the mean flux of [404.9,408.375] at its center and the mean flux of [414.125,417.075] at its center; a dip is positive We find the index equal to 0.25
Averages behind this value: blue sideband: 252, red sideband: 235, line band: 223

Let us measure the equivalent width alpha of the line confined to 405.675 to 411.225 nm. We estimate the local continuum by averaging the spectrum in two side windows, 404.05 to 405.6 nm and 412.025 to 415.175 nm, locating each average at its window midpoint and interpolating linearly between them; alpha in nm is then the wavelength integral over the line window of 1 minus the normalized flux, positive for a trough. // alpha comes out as 0.65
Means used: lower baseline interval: 265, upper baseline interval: 245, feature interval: 227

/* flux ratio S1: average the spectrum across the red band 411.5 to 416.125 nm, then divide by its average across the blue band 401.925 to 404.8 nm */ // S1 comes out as 0.95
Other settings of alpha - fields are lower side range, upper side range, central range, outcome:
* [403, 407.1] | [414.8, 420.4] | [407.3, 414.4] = 0.62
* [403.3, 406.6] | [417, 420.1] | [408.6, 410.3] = 0.31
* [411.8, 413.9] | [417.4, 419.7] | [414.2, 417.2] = 0.13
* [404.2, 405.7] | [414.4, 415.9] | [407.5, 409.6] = 0.29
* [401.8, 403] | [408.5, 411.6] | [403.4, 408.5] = -0.40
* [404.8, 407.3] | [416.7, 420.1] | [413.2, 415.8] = 0.10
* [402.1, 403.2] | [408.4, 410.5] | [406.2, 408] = -0.18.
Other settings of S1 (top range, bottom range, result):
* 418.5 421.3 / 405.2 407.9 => 0.93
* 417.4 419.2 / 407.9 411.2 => 1.19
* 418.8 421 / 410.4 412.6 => 1.06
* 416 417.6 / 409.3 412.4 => 1.07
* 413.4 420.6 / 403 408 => 0.93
